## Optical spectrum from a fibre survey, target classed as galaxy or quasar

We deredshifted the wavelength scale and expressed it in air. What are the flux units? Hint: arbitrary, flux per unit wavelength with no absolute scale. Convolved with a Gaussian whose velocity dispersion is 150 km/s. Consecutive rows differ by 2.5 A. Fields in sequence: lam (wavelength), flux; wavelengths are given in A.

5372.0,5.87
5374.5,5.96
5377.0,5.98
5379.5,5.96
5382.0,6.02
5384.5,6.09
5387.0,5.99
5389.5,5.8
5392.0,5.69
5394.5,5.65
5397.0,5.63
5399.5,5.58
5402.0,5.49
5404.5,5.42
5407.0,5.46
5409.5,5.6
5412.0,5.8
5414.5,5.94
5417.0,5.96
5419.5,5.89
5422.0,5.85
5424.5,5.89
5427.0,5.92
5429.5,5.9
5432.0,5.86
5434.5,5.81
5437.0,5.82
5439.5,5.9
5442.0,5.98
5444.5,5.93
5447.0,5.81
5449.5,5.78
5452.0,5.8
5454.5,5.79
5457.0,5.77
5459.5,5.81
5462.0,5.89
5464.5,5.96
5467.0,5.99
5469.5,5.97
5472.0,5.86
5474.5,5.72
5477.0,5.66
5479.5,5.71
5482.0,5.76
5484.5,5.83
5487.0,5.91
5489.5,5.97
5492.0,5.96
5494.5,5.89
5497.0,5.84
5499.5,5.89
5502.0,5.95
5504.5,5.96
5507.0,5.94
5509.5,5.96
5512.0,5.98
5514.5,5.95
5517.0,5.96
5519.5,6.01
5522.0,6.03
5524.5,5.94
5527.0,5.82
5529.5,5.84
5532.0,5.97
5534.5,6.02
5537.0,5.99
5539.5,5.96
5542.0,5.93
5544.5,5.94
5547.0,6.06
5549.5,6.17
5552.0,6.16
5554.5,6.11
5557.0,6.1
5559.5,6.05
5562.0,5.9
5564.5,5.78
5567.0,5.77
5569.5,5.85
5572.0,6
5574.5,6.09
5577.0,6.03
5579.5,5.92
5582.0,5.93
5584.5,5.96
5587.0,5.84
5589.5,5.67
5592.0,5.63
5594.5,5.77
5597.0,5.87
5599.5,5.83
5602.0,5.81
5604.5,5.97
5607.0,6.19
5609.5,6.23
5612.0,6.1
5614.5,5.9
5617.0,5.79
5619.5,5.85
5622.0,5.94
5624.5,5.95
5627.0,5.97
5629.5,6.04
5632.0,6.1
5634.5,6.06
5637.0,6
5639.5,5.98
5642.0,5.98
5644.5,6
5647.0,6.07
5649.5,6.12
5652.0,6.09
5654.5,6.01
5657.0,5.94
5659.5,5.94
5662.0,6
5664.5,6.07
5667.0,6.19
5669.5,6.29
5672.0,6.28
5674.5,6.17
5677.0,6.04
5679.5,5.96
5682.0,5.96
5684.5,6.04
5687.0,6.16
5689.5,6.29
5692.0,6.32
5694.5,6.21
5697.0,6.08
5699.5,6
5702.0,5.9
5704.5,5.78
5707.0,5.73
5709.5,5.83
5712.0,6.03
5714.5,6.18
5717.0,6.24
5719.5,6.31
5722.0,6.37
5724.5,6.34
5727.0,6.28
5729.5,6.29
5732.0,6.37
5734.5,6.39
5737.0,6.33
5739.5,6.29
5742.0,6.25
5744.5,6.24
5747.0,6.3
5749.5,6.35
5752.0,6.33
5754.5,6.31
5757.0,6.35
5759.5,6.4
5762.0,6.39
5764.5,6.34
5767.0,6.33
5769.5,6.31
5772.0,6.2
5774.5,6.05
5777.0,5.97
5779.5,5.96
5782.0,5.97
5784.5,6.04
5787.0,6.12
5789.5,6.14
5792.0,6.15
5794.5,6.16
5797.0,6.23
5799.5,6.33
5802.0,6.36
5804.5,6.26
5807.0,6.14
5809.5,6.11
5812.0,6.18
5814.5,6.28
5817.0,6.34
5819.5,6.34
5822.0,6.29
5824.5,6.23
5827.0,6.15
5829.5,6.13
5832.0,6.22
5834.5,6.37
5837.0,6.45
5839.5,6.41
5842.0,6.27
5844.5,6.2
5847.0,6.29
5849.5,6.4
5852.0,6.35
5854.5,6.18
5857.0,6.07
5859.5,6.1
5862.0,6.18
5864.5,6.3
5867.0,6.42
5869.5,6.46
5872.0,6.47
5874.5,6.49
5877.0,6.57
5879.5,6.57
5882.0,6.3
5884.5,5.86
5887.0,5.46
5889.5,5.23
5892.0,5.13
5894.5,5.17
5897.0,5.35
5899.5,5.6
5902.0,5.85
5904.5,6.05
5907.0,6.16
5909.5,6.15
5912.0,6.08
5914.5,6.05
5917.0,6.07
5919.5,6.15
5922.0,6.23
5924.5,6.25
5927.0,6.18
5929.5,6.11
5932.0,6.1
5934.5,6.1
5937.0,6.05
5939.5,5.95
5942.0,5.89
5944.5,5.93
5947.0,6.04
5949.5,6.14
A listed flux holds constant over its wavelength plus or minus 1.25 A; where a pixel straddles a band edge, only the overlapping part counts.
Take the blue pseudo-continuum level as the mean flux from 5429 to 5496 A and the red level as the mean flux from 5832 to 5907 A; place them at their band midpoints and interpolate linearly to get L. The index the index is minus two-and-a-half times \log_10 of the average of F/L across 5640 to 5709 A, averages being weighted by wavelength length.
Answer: -0.01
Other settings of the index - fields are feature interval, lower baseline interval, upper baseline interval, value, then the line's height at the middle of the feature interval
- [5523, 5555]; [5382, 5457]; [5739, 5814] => -0.009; 5.94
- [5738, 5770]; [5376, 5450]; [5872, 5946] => -0.070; 5.93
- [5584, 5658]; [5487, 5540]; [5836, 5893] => 0.011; 6.02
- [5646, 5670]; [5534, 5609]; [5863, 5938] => -0.017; 5.97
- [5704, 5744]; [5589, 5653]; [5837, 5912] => -0.034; 6.01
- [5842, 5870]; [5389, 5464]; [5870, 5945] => -0.052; 5.97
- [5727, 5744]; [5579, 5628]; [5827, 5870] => -0.037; 6.1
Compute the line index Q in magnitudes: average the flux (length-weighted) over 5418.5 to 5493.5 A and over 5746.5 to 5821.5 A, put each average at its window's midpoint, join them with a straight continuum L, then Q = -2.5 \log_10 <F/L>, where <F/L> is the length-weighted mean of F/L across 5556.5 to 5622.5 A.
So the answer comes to 0.02 mag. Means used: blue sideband 5.86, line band 5.92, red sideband 6.22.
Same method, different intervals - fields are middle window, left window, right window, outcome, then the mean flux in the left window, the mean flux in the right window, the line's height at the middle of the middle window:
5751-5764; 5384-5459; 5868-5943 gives -0.07 mag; 5.79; 6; 5.94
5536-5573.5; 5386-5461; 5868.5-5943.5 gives -0.03 mag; 5.78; 6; 5.84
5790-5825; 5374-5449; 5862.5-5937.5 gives -0.04 mag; 5.82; 6.03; 5.99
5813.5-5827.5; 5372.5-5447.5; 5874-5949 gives -0.06 mag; 5.82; 5.97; 5.94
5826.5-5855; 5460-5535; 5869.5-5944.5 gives -0.06 mag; 5.9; 5.99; 5.98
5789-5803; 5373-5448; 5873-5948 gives -0.05 mag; 5.82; 5.97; 5.94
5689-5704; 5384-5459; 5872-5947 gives -0.04 mag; 5.79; 5.98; 5.9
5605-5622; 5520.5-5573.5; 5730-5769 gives 0.02 mag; 5.97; 6.33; 6.09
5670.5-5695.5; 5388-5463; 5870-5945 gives -0.05 mag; 5.78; 5.99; 5.89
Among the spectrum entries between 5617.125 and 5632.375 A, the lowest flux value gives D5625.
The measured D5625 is 5.85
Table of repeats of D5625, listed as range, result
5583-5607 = 5.63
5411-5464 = 5.77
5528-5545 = 5.84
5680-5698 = 5.96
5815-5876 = 6.07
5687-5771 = 5.73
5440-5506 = 5.66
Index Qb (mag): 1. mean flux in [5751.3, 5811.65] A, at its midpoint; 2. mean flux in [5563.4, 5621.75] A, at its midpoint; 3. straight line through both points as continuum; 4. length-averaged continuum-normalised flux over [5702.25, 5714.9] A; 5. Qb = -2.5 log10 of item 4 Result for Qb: 0.04 mag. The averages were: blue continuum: 5.9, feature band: 5.89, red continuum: 6.2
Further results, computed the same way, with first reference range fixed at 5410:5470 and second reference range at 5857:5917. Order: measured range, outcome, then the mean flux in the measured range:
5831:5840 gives -0.07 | 6.36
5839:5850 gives -0.05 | 6.3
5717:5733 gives -0.06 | 6.32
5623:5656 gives -0.02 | 6.03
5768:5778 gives -0.03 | 6.14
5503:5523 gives -0.01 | 5.97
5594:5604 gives 0.02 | 5.83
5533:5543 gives -0.01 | 5.98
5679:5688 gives -0.02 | 6.03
